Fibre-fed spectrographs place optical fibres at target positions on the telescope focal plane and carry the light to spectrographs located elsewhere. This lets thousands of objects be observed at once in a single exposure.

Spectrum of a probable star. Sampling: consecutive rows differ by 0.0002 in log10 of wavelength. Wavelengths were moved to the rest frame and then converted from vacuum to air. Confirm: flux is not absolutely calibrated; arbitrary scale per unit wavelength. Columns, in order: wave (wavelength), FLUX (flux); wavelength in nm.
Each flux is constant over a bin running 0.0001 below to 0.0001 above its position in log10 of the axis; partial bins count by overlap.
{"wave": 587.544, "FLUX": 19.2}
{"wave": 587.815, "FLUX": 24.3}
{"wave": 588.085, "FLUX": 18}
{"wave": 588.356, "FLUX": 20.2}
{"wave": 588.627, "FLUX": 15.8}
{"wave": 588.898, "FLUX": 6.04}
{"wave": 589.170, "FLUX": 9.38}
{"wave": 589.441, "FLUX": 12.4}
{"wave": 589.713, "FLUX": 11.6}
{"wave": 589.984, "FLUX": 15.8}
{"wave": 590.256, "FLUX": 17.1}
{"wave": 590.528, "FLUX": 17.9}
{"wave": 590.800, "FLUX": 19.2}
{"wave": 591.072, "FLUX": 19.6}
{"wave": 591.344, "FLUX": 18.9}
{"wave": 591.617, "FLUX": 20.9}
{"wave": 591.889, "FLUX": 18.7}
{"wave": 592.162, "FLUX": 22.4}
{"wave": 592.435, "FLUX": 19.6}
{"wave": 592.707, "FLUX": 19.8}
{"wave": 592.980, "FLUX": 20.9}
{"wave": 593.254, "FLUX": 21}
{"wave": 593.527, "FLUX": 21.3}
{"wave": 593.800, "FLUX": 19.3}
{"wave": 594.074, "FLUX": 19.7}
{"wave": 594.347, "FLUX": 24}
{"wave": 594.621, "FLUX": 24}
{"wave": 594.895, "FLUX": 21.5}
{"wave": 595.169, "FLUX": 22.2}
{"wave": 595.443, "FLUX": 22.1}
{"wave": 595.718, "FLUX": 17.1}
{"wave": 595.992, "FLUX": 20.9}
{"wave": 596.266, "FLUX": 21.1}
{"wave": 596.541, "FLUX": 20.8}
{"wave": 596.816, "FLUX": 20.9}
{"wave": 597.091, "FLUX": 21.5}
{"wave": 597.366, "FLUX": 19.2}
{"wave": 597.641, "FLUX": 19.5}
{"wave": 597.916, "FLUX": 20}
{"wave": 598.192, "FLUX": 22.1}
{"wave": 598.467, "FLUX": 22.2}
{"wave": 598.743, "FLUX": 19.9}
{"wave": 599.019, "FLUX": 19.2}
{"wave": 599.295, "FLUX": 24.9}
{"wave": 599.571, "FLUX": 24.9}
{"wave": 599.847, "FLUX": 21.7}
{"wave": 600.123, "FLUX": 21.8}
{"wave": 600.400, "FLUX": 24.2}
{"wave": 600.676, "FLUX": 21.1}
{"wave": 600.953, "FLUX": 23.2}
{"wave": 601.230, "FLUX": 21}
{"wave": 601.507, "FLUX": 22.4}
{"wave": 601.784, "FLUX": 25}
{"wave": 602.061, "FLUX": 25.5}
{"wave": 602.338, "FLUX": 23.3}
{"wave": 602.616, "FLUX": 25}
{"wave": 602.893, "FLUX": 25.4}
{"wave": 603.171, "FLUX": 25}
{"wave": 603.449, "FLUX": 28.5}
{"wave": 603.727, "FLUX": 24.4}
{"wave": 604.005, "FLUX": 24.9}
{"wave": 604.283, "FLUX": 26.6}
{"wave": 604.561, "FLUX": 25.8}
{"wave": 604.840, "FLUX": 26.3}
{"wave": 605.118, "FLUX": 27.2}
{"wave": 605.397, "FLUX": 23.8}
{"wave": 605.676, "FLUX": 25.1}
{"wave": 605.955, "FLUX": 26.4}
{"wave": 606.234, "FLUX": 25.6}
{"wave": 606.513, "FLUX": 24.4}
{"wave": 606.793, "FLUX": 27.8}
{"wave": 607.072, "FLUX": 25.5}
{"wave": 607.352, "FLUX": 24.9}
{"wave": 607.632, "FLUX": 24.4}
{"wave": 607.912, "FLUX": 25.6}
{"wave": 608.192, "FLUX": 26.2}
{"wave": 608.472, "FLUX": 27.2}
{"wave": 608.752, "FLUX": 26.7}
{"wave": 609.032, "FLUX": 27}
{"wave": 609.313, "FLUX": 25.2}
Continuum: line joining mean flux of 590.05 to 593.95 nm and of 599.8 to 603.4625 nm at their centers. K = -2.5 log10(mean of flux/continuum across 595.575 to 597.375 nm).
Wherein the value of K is 0.07 mag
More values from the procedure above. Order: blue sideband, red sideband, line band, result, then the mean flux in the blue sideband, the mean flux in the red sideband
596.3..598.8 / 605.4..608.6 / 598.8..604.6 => -0.05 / 20.7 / 25.6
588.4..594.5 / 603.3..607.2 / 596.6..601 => 0.03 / 17.8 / 25.9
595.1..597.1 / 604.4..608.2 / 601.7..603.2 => -0.05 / 20.7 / 25.6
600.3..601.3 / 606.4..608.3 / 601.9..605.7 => -0.07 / 22.4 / 25.5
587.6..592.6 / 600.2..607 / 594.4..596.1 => -0.07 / 17.2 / 24.9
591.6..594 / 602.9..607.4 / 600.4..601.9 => 0.06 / 20.4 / 25.8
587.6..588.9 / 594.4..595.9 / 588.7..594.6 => 0.11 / 18.1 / 21.5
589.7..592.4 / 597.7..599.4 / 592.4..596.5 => -0.07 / 18.6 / 21.2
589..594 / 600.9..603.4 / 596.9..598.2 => 0.06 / 18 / 24.2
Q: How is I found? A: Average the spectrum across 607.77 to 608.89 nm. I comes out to 26.4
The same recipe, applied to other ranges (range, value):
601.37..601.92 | 23.7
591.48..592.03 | 19.8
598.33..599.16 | 20.4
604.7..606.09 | 25.8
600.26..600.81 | 22.7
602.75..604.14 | 25.6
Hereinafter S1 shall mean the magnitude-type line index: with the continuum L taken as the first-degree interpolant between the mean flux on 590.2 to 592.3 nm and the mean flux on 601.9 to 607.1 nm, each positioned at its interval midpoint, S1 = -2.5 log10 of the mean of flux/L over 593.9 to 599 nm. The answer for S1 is 0.04 mag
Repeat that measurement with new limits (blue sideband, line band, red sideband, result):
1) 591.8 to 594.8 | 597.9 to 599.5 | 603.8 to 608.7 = 0.07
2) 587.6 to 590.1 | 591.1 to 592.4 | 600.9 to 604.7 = -0.18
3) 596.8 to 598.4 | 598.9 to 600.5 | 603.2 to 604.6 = -0.02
